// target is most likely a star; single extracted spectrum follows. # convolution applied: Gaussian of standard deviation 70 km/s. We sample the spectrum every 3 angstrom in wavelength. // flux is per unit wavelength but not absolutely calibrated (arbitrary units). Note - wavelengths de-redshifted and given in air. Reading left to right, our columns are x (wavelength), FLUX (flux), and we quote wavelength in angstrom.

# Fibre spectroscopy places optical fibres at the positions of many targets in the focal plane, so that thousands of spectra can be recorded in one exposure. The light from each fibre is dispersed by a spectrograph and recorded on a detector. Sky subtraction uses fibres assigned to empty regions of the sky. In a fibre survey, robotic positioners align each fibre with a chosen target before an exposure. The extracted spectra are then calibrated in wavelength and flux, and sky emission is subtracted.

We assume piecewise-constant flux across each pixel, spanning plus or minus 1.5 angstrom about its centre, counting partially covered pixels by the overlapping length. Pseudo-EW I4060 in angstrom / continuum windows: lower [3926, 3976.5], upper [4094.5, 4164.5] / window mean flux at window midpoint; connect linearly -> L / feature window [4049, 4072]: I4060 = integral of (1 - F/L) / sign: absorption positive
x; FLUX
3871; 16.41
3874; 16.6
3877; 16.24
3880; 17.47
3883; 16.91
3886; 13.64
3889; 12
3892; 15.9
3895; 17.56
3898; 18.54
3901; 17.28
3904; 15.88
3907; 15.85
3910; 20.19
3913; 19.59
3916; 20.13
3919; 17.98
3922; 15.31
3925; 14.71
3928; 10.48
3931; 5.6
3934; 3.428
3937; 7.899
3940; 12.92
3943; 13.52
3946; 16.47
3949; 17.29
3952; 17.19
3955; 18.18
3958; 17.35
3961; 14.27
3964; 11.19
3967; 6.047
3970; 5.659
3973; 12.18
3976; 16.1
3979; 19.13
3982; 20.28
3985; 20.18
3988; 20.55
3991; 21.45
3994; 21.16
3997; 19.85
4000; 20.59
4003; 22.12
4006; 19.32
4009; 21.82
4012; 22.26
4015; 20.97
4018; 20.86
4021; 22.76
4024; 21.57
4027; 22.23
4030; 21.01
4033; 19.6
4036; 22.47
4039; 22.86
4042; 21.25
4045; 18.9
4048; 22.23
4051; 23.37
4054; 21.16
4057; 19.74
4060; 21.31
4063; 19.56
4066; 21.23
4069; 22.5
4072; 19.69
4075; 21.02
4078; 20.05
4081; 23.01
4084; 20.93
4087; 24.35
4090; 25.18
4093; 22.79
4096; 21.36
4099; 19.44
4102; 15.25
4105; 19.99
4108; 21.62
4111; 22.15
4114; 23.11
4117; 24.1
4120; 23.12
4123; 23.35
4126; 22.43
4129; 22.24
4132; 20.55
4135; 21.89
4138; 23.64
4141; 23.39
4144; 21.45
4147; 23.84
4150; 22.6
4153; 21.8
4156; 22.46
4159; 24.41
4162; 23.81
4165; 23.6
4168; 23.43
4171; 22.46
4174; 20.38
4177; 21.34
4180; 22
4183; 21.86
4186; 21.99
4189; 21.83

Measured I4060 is -3.77 angstrom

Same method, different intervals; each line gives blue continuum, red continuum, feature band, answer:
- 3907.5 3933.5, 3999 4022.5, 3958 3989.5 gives 7.00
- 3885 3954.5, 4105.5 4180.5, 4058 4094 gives -2.66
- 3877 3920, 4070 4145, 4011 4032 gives -1.84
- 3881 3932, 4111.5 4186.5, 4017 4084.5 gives -4.86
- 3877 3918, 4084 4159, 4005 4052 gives -3.39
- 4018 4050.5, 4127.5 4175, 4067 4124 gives 1.01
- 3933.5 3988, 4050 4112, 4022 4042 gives -3.56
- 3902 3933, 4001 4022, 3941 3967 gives 3.82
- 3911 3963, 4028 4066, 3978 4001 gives -3.76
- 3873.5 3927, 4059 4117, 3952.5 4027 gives 3.05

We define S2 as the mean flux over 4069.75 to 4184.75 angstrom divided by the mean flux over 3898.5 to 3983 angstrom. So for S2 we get 1.54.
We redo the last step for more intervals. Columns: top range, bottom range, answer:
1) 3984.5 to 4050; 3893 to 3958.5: 1.40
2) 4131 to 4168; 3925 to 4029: 1.38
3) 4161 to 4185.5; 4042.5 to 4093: 1.04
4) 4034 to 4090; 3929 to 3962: 1.65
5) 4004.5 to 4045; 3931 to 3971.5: 1.76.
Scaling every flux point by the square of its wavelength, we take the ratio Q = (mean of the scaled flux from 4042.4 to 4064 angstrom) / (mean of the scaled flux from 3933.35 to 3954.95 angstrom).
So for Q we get 1.6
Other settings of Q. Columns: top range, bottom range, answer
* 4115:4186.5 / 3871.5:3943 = 1.72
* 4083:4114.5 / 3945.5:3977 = 1.68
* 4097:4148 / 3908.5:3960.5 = 1.64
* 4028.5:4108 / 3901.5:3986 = 1.56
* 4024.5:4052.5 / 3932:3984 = 1.66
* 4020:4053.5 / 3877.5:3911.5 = 1.41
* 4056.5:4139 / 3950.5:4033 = 1.24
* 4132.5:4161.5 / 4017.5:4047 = 1.13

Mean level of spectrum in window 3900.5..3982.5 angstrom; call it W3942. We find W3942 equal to 14.3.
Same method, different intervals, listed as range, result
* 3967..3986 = 14.7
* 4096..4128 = 21.5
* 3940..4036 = 18.2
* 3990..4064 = 21.2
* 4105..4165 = 22.7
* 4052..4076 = 20.8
